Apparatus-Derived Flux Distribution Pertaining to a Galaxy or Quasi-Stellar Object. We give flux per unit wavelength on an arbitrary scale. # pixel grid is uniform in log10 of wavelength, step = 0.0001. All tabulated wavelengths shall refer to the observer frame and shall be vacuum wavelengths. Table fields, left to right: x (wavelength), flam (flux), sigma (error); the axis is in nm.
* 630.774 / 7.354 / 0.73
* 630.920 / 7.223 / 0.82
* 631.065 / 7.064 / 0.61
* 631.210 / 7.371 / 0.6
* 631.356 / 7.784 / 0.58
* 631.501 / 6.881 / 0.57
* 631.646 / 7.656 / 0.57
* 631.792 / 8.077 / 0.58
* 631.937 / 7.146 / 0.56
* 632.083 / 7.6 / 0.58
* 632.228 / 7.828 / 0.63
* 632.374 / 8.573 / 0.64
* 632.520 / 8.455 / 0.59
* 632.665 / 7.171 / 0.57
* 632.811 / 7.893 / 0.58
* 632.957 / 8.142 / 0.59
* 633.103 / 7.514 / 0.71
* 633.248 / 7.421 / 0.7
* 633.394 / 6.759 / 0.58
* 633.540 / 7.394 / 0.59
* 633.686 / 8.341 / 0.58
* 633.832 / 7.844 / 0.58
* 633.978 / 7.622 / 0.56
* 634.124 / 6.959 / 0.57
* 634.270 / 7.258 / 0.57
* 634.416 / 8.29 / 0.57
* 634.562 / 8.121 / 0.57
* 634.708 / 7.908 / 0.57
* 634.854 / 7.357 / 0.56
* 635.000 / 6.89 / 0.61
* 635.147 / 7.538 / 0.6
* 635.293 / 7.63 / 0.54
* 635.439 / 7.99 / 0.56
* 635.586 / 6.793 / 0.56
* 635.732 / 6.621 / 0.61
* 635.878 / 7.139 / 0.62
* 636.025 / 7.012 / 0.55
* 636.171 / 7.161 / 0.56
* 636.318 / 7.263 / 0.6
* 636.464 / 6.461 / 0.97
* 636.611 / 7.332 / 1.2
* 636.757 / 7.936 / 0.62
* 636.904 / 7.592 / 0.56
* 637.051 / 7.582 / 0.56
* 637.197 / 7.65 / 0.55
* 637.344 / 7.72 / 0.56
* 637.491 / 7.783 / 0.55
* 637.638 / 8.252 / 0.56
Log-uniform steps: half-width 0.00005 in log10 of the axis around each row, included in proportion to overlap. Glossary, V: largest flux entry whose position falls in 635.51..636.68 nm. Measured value 7.332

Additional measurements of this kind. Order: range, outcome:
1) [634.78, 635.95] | 7.99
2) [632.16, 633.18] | 8.573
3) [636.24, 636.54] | 7.263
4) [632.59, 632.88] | 7.893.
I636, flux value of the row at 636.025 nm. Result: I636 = 7.012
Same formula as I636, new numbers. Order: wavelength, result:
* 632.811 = 7.893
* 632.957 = 8.142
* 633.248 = 7.421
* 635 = 6.89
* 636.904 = 7.592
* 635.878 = 7.139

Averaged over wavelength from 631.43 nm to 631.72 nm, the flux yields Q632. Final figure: 7.27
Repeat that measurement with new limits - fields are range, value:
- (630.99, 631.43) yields 7.41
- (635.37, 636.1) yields 7.11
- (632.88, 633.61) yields 7.45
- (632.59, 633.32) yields 7.64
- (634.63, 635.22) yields 7.43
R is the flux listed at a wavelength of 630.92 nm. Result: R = 7.223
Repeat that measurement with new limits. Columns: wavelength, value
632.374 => 8.573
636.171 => 7.161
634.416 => 8.29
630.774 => 7.354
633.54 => 7.394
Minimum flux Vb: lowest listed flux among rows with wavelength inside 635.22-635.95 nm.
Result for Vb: 6.621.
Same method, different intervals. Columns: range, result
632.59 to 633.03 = 7.171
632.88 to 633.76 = 6.759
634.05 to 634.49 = 6.959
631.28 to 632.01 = 6.881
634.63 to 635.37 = 6.89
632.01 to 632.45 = 7.6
